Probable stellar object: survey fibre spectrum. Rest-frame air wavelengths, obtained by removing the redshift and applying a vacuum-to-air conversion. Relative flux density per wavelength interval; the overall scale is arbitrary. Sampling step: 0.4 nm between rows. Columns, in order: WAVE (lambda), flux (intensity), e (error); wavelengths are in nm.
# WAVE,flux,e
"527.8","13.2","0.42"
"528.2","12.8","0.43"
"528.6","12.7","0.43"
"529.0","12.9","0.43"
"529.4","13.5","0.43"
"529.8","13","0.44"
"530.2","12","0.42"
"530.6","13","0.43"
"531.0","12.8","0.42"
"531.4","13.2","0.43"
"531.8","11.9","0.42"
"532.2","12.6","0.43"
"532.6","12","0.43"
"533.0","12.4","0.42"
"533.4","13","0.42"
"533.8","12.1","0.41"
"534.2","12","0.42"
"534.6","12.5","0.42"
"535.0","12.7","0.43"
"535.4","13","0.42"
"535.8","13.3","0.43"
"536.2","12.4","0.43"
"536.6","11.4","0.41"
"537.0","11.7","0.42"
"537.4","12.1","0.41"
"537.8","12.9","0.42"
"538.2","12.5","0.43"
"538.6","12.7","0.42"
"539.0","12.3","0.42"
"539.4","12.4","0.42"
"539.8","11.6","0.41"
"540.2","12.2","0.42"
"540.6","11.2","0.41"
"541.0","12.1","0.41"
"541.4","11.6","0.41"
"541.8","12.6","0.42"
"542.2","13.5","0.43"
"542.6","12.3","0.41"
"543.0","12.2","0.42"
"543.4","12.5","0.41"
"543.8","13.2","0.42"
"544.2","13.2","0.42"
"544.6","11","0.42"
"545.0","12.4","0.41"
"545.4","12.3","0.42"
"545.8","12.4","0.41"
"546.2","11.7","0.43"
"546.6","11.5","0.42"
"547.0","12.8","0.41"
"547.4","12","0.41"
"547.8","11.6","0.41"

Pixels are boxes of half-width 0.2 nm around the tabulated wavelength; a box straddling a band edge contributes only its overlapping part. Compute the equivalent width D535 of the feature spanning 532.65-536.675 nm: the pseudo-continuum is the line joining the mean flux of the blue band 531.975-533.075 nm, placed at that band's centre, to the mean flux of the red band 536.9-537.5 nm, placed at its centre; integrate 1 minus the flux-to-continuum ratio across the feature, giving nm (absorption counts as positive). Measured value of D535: -0.12 nm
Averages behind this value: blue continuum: 12.3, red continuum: 11.9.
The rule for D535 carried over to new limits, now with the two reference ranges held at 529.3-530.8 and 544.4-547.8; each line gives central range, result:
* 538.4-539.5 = -0.010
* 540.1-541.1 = 0.041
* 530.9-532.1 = 0.013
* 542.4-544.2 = -0.072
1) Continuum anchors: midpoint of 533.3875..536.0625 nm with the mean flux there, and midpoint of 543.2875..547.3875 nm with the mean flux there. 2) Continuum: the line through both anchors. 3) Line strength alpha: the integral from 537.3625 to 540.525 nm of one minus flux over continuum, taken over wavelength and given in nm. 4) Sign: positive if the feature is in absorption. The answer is 0.047 nm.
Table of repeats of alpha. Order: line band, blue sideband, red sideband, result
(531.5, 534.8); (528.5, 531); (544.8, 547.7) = 0.09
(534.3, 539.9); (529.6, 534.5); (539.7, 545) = -0.01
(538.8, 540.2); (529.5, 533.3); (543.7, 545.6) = 0.04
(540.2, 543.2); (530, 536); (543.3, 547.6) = 0.03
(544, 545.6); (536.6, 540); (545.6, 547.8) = -0.02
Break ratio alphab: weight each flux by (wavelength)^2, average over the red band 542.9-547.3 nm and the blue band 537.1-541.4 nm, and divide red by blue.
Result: 1.03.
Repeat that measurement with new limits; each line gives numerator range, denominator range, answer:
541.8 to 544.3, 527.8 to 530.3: 1.05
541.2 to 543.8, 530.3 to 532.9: 1.04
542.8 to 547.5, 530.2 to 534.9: 1.03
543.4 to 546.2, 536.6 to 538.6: 1.04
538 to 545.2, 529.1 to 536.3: 1.01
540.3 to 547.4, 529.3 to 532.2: 1.01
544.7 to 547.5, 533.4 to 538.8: 1.01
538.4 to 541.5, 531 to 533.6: 0.99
